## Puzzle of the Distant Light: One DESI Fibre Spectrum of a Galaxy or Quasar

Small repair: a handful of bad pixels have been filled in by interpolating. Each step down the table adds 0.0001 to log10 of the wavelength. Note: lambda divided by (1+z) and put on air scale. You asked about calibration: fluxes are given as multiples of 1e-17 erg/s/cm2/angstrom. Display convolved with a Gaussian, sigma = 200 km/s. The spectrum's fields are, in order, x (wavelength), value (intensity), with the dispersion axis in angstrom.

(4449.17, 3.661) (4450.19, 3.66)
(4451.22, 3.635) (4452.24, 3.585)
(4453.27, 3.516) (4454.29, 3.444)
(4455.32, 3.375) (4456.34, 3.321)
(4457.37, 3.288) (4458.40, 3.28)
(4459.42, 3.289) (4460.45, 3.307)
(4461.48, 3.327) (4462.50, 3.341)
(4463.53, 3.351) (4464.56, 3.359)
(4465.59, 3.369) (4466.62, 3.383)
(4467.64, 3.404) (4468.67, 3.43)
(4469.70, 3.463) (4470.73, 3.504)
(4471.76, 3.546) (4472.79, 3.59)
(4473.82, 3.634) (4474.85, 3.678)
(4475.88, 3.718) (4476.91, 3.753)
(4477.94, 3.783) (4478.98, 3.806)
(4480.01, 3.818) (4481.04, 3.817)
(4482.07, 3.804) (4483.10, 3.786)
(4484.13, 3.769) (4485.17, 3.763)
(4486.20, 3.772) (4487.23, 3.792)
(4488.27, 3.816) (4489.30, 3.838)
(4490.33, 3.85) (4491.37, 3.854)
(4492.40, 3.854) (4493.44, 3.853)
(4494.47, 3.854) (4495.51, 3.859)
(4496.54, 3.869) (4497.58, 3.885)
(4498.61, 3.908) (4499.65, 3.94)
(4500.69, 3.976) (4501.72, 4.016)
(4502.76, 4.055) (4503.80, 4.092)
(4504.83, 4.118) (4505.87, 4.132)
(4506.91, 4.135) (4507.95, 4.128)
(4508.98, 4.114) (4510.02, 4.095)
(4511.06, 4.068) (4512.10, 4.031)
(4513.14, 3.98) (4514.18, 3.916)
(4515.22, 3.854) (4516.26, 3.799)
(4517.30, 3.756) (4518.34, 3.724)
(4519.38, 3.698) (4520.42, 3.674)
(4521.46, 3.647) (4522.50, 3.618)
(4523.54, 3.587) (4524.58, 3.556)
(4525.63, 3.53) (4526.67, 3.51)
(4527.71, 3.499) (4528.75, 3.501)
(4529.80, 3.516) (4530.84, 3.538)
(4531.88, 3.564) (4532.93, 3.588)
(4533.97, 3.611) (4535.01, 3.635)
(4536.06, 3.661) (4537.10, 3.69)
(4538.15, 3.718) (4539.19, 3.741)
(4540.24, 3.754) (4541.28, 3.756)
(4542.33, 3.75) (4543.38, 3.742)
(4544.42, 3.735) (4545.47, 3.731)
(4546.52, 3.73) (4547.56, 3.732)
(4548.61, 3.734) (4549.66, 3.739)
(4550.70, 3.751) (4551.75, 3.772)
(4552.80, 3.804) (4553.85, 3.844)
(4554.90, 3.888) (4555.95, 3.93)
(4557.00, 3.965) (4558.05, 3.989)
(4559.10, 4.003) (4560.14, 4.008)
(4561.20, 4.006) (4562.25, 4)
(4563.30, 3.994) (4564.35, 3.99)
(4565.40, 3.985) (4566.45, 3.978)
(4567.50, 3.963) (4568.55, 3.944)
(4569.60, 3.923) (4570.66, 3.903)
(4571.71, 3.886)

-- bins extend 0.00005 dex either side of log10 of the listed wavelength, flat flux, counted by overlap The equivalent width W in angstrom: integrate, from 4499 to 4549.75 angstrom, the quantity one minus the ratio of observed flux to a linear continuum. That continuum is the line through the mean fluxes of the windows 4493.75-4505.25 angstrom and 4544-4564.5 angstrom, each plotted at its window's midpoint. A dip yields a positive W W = 1.72 angstrom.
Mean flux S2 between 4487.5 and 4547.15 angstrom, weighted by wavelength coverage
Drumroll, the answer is 3.8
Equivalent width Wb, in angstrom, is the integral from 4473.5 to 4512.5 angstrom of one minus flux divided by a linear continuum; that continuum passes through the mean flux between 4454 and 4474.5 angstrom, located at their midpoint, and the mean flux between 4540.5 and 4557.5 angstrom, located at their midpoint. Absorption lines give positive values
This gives -4.01 angstrom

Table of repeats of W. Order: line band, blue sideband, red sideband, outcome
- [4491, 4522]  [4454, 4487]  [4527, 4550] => -2.8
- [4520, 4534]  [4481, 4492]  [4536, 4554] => 0.7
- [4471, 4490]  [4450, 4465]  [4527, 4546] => -1.5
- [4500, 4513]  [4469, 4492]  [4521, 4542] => -1.4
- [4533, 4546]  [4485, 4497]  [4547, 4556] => 0.3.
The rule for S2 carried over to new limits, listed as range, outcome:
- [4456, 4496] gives 3.62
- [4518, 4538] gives 3.6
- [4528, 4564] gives 3.77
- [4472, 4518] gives 3.88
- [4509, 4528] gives 3.76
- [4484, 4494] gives 3.82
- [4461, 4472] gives 3.41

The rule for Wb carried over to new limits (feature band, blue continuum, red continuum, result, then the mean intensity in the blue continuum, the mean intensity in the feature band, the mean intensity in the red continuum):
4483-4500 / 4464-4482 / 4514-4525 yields -0.9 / 3.6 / 3.84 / 3.71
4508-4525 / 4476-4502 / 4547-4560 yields 0.1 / 3.84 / 3.83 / 3.85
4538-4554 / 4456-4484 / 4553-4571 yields 0.5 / 3.53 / 3.75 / 3.96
